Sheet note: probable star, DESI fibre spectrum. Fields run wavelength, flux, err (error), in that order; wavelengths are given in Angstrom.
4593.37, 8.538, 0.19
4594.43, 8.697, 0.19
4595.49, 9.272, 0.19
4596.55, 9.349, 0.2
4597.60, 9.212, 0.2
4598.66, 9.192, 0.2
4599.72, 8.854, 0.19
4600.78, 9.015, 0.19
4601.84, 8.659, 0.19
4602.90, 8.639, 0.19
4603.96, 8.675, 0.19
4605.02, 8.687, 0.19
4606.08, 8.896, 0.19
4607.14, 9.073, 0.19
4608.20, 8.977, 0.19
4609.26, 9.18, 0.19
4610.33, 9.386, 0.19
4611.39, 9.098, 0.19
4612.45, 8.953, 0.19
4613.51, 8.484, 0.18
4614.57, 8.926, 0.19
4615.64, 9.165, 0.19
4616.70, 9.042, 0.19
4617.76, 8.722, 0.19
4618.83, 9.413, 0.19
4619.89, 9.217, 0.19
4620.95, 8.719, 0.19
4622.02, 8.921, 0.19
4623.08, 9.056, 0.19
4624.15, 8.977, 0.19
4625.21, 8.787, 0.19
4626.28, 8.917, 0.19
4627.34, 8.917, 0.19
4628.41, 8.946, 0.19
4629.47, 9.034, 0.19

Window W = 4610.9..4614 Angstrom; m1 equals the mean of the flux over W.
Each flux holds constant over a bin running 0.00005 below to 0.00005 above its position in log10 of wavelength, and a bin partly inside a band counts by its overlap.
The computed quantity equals 8.86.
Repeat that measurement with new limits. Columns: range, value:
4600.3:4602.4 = 8.83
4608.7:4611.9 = 9.2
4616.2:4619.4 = 9.06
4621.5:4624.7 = 8.99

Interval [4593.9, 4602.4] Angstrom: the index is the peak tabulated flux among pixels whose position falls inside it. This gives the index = 9.349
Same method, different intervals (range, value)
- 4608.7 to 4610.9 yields 9.386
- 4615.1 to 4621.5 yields 9.413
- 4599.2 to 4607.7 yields 9.073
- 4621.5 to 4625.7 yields 9.056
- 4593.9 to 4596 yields 9.272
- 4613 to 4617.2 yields 9.165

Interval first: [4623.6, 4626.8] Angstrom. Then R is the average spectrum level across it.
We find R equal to 8.88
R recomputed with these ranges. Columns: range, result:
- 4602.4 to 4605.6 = 8.67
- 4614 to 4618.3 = 8.95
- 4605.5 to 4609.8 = 9.02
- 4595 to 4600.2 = 9.19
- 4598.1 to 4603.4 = 8.87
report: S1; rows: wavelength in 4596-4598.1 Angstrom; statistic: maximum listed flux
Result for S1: 9.349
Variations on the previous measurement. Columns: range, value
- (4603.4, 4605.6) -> 8.687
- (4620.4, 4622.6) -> 8.921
